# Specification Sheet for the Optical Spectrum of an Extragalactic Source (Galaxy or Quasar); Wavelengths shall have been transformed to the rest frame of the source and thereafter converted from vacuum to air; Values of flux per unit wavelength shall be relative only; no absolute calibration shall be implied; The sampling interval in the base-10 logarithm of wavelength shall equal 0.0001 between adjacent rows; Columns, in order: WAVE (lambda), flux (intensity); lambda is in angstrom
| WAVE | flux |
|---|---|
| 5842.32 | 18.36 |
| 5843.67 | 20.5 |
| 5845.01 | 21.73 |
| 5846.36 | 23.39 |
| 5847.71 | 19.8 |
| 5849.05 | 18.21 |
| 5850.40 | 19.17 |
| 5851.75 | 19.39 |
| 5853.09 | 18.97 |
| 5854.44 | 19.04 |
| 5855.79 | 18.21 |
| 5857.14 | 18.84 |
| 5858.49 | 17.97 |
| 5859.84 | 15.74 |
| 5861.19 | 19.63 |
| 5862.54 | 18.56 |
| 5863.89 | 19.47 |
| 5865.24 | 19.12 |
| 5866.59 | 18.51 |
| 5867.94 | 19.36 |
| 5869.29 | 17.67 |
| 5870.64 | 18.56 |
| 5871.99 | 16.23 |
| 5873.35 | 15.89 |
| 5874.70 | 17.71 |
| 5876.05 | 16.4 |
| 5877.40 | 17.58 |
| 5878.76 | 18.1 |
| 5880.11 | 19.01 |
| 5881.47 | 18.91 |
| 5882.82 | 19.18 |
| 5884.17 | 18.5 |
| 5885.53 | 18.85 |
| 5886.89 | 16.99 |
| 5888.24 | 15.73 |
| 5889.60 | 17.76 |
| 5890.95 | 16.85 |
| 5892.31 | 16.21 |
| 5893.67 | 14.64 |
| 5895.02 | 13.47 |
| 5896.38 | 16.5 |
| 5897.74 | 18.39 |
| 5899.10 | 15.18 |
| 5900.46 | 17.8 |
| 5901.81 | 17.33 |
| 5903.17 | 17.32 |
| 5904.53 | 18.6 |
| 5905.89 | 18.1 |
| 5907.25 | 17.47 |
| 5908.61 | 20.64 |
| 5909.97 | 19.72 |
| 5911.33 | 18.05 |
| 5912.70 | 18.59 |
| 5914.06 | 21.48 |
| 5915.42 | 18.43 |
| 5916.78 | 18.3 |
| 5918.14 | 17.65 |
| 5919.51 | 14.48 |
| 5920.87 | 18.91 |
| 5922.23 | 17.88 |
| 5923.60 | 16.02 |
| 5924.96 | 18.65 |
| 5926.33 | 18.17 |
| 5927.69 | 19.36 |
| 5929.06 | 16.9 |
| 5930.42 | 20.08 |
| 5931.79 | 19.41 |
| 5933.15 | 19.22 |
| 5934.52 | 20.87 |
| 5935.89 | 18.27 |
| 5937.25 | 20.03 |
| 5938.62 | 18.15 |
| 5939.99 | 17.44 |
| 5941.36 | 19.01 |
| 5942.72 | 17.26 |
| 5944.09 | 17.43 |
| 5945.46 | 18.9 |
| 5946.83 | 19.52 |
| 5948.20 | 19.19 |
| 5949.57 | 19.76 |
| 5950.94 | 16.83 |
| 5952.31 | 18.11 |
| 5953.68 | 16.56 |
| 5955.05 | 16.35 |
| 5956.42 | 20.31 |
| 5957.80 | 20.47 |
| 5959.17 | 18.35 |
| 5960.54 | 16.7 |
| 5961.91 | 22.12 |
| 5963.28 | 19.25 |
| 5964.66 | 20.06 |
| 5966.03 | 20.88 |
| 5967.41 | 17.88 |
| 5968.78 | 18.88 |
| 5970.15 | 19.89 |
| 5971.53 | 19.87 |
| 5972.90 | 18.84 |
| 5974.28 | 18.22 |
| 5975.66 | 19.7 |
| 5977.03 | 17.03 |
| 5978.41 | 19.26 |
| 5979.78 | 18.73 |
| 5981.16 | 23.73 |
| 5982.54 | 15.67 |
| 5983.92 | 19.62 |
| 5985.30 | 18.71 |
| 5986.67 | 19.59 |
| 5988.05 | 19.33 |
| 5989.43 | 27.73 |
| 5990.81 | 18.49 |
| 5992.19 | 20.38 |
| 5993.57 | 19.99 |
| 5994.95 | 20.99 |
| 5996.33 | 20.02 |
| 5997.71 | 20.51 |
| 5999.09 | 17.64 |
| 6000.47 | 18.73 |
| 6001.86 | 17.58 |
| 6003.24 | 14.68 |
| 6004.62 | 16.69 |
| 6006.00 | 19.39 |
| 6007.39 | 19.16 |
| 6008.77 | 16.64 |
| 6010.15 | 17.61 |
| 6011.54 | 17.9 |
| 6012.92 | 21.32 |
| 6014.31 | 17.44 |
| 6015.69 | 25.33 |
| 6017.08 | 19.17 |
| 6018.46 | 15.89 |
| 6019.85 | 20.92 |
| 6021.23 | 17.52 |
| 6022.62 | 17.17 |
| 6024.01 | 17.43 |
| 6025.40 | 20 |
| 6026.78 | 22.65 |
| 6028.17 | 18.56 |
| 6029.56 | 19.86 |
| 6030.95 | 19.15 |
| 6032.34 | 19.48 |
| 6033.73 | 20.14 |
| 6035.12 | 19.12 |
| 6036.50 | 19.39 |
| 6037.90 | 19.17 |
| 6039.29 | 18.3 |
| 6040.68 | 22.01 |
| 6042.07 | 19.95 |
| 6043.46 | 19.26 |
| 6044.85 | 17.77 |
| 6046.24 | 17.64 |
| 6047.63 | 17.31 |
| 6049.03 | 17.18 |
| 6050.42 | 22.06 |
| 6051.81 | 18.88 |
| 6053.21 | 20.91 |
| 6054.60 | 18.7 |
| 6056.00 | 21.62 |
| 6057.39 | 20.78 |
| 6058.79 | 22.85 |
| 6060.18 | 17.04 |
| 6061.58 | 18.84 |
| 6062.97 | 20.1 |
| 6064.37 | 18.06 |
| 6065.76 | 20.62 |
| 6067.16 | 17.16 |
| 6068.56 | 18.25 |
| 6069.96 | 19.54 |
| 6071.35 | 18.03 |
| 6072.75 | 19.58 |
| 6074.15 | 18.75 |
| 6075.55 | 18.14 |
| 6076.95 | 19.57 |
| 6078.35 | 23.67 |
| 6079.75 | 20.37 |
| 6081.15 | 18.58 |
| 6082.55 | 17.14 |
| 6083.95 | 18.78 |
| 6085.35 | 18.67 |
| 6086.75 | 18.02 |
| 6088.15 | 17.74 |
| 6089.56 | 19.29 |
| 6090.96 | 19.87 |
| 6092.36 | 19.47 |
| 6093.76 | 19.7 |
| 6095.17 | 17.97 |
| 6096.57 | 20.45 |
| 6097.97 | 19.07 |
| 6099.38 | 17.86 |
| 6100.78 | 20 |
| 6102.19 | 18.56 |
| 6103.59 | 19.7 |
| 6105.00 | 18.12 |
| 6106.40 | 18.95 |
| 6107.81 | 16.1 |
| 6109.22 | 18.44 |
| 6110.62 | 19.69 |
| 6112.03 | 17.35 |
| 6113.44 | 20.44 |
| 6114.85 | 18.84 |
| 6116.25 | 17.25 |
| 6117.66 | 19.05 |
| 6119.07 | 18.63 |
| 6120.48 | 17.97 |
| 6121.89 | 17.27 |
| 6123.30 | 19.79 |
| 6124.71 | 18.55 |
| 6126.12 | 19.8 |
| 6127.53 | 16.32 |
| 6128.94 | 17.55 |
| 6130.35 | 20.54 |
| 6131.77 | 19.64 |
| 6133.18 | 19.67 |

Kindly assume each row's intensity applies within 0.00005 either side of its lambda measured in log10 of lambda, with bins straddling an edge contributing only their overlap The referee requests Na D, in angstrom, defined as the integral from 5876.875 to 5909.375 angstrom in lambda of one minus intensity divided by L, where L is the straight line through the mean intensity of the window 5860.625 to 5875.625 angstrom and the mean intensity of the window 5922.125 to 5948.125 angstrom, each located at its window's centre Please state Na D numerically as 1.56 angstrom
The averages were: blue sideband 18.2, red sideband 18.6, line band 17.5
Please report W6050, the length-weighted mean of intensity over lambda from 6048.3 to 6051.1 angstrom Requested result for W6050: 19.6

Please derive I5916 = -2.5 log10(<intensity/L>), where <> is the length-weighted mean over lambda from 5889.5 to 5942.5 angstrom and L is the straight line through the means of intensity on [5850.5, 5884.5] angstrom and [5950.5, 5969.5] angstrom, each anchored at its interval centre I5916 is 0.03 mag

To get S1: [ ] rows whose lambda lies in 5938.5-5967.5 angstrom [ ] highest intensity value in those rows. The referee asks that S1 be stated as 22.12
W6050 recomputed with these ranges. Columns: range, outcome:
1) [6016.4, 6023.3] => 18.1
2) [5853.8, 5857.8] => 18.7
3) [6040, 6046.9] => 19.3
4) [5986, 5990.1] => 22.2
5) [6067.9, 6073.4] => 18.9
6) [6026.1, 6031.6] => 20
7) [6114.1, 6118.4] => 18.4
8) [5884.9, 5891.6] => 17.2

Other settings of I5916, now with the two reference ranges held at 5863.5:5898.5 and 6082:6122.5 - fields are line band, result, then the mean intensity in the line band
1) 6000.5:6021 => -0.02 mag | 18.5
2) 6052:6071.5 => -0.06 mag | 19.5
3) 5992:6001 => -0.09 mag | 19.7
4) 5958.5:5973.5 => -0.08 mag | 19.4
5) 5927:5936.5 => -0.08 mag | 19.2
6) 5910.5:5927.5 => -0.02 mag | 18.1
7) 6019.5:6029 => -0.05 mag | 19.1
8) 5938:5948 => -0.03 mag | 18.3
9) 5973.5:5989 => -0.07 mag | 19.2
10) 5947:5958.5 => -0.04 mag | 18.5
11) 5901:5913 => -0.05 mag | 18.4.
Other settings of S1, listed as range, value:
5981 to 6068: 27.73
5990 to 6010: 20.99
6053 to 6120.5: 23.67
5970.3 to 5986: 23.73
